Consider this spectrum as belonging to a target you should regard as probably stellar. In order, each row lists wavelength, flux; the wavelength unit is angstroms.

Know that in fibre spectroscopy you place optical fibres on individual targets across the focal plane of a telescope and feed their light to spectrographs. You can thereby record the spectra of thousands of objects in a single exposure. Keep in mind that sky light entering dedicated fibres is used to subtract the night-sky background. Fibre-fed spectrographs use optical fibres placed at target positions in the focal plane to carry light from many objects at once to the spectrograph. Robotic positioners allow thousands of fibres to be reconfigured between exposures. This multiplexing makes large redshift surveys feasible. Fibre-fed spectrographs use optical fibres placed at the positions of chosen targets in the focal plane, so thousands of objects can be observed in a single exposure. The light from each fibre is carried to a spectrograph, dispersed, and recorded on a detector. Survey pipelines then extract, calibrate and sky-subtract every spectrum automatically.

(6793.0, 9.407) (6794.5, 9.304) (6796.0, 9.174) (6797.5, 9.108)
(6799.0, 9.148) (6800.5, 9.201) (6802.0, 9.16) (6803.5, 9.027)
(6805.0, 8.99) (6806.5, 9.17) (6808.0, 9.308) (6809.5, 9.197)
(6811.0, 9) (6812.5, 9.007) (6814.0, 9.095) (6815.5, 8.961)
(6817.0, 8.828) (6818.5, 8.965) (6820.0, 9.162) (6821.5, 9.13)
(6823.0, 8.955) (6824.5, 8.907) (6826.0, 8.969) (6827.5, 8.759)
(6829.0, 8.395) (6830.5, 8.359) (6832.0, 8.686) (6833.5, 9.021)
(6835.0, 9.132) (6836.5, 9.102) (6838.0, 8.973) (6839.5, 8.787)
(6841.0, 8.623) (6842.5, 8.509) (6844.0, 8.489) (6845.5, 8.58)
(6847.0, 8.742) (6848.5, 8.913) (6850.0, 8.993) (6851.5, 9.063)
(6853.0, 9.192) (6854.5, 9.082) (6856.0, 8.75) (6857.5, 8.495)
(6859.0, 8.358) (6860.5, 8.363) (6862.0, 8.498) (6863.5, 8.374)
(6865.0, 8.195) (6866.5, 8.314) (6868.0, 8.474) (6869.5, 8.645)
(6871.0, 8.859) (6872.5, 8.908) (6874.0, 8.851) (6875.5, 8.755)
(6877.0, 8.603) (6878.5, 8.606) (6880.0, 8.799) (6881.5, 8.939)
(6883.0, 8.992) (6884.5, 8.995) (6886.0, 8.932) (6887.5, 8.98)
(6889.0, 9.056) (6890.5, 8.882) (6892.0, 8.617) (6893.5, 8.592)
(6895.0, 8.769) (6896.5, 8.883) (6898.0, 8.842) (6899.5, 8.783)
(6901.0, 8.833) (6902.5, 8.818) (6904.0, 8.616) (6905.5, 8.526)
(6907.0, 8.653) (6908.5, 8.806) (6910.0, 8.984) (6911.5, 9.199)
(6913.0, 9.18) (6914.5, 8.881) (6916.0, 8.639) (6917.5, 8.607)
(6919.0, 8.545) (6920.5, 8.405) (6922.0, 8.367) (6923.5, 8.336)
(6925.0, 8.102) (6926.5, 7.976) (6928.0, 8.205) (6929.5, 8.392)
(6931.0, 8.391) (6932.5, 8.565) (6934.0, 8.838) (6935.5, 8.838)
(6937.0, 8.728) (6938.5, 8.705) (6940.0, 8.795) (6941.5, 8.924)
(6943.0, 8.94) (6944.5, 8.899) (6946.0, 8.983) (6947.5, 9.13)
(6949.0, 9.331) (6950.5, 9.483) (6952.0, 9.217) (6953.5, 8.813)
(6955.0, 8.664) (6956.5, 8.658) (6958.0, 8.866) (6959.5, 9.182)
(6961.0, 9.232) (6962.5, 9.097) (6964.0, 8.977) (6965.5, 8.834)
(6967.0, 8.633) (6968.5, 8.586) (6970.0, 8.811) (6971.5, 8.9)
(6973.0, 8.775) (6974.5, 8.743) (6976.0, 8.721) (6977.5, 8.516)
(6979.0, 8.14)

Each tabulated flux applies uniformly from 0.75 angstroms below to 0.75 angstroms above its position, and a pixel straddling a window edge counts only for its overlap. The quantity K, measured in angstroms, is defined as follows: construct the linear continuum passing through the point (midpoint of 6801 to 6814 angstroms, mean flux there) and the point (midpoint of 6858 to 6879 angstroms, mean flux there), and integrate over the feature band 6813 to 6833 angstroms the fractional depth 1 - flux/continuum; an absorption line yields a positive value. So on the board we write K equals 0.2 angstroms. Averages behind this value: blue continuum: 9.11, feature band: 8.86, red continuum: 8.56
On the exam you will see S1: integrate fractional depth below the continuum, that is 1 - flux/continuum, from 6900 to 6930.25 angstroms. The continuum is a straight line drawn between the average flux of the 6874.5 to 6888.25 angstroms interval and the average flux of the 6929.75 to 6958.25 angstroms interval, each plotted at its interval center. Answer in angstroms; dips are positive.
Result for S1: 0.87 angstroms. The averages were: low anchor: 8.84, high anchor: 8.87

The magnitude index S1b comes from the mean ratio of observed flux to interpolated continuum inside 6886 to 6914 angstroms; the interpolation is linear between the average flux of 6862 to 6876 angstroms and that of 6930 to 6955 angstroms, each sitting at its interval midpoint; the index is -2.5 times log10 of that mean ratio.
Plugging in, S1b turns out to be -0.01 mag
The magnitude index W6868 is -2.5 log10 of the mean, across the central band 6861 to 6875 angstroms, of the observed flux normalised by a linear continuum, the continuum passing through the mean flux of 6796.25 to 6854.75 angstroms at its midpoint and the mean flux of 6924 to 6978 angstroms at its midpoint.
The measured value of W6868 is 0.04 mag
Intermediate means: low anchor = 8.94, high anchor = 8.79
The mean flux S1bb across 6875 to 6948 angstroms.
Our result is 8.73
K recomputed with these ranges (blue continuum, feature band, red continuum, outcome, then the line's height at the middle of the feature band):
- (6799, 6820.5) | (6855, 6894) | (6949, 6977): 1.37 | 9.01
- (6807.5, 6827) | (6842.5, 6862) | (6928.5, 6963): 0.56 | 8.99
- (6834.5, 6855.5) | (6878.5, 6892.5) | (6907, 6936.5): -0.28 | 8.72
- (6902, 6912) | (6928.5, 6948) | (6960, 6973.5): 0.15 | 8.84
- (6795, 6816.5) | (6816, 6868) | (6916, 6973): 1.53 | 9.02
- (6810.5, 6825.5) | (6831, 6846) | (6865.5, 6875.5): 0.14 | 8.87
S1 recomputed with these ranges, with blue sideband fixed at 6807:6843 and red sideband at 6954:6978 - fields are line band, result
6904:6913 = 0.02 angstroms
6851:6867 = 0.52 angstroms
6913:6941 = 0.99 angstroms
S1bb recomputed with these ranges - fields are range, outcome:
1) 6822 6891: 8.76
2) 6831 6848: 8.78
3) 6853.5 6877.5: 8.6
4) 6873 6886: 8.83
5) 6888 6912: 8.8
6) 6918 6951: 8.67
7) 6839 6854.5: 8.8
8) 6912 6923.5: 8.65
